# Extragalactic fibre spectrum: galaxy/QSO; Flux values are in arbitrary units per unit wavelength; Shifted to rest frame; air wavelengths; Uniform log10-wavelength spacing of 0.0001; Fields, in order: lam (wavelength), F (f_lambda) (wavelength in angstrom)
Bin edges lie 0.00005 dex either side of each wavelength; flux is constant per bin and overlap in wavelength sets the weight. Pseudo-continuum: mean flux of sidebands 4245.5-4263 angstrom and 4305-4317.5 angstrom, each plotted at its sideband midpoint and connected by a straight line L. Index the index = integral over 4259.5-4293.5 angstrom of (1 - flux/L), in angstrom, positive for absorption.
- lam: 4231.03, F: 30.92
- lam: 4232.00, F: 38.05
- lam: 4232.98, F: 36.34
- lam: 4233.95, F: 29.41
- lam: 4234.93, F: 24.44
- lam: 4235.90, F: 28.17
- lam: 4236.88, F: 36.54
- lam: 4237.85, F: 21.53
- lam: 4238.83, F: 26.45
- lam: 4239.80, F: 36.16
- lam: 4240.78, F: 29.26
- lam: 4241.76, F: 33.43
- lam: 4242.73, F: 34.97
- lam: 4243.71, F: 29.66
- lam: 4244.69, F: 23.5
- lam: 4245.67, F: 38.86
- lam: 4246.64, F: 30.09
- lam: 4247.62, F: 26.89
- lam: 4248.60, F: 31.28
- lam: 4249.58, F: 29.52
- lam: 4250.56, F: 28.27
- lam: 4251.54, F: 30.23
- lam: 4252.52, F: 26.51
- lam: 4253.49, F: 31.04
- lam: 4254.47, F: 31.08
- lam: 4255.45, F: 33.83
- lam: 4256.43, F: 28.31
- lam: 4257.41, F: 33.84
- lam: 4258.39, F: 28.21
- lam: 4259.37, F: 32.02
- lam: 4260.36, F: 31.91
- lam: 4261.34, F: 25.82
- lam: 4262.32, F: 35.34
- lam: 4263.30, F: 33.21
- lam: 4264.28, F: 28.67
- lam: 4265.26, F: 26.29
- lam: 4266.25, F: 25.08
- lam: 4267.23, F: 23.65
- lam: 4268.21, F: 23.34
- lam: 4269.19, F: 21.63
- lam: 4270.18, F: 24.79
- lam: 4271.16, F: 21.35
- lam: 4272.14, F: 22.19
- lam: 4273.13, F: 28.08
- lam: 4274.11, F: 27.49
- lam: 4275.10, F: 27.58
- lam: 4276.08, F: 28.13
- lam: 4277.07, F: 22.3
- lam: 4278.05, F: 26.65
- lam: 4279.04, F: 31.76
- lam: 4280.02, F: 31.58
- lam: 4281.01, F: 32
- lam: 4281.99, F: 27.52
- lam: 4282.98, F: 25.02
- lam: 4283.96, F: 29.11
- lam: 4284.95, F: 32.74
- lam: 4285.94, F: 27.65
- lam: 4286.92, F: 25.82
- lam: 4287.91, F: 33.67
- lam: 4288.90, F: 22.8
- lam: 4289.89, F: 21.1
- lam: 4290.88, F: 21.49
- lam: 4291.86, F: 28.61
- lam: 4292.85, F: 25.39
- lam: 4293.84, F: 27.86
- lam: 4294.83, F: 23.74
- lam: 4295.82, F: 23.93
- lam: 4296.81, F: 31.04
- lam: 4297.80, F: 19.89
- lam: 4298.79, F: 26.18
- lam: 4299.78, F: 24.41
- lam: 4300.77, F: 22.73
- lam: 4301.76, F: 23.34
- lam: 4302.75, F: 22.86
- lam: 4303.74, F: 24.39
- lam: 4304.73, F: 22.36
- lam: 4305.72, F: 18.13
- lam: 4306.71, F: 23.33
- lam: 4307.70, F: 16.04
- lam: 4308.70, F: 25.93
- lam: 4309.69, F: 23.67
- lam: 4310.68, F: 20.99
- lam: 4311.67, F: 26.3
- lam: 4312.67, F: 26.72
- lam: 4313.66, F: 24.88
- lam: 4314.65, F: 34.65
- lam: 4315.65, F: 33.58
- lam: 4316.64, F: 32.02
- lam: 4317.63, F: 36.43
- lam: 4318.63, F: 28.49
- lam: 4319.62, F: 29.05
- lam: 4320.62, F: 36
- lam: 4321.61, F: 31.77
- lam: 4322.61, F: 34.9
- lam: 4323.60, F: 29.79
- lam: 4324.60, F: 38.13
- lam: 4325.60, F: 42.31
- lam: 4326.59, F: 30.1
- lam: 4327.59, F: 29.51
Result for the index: 1.9 angstrom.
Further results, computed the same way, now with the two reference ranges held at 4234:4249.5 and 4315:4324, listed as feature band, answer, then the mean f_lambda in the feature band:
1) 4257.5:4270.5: 1.2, 27.9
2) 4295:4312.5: 4.7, 23.3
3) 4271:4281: 1.3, 27.1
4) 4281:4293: 1.7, 27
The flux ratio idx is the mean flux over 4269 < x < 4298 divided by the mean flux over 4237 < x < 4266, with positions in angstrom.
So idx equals 0.9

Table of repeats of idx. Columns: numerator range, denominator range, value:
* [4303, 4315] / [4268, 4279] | 0.95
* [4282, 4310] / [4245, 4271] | 0.85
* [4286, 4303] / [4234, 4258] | 0.83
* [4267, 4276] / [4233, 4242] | 0.83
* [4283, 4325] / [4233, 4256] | 0.89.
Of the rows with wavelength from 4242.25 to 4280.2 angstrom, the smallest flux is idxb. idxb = 21.35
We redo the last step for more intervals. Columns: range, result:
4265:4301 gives 19.89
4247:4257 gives 26.51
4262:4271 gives 21.63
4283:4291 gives 21.1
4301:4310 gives 16.04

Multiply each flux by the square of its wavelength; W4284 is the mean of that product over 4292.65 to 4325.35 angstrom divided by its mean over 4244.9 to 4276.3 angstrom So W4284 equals 1.0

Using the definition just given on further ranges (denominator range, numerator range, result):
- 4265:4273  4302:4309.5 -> 0.95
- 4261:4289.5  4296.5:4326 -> 1.03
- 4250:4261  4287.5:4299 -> 0.85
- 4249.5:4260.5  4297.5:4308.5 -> 0.75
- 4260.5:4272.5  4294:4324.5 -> 1.04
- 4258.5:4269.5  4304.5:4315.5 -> 0.88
